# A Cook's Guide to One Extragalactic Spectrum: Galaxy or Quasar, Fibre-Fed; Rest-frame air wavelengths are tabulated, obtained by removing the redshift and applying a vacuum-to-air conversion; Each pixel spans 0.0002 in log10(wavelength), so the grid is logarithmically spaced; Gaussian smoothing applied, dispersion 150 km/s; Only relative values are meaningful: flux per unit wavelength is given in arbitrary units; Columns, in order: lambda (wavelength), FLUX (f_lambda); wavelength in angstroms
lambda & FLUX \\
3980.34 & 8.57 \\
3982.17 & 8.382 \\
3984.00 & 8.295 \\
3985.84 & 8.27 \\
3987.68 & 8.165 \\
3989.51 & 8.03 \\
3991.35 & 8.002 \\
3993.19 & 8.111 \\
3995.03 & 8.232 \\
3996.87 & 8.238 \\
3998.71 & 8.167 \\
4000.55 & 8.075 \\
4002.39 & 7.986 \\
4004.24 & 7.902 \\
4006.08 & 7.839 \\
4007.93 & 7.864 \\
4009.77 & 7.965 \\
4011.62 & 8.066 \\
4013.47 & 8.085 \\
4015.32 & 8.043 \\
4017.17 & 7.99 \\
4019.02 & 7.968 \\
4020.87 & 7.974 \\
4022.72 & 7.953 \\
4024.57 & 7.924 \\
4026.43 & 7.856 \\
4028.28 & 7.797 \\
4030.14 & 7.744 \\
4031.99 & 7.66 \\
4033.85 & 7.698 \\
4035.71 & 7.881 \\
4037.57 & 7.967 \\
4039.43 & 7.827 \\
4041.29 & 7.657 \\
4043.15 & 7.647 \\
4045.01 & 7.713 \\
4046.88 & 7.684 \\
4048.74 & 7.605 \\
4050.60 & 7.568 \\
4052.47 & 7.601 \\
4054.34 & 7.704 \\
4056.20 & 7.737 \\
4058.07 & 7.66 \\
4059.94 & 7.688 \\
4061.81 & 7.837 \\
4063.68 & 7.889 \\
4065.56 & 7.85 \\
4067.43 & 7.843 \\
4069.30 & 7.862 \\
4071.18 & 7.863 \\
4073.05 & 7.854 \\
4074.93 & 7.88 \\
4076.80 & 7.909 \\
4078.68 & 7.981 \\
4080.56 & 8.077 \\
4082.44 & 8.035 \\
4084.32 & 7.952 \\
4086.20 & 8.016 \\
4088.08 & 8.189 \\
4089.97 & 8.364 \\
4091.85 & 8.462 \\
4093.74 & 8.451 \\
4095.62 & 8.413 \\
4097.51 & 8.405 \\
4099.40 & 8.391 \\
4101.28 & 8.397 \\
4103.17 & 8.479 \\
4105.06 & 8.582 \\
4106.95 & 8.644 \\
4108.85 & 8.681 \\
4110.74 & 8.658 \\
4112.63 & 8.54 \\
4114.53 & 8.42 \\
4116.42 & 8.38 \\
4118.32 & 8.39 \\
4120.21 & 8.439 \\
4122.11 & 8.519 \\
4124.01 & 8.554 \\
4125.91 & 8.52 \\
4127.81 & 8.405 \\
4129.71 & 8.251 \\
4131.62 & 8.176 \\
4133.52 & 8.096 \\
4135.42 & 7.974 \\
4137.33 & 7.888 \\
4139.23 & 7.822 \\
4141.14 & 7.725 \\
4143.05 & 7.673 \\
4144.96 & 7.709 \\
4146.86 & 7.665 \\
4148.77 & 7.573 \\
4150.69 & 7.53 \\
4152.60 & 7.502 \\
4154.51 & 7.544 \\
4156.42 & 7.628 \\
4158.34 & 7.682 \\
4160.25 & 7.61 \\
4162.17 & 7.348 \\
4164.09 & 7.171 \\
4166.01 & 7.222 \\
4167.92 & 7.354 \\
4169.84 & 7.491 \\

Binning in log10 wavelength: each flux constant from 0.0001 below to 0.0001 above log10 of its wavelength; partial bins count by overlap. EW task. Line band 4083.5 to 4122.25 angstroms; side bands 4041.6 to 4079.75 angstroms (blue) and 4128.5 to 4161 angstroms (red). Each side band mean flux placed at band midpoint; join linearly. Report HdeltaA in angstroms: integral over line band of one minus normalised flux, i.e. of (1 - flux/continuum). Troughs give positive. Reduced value -3.2 angstroms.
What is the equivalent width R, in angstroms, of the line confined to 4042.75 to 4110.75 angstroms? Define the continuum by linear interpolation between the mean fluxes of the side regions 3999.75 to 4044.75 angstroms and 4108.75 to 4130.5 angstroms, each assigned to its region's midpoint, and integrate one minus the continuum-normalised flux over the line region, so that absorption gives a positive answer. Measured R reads 1.5 angstroms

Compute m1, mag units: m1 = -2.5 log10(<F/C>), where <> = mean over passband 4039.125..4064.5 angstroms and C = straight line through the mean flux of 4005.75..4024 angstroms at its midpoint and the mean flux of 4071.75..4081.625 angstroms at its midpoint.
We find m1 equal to 0.04 mag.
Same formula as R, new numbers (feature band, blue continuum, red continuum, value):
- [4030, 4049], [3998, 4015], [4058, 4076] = 0.4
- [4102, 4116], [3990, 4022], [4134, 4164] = -1.5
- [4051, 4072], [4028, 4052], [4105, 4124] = 0.5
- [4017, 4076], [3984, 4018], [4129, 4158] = 1.3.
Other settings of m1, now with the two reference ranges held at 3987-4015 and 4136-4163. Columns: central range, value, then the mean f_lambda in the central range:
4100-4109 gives -0.103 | 8.54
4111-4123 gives -0.098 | 8.46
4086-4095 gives -0.070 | 8.32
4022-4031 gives 0.017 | 7.85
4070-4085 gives -0.014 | 7.94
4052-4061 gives 0.029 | 7.69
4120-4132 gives -0.095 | 8.41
